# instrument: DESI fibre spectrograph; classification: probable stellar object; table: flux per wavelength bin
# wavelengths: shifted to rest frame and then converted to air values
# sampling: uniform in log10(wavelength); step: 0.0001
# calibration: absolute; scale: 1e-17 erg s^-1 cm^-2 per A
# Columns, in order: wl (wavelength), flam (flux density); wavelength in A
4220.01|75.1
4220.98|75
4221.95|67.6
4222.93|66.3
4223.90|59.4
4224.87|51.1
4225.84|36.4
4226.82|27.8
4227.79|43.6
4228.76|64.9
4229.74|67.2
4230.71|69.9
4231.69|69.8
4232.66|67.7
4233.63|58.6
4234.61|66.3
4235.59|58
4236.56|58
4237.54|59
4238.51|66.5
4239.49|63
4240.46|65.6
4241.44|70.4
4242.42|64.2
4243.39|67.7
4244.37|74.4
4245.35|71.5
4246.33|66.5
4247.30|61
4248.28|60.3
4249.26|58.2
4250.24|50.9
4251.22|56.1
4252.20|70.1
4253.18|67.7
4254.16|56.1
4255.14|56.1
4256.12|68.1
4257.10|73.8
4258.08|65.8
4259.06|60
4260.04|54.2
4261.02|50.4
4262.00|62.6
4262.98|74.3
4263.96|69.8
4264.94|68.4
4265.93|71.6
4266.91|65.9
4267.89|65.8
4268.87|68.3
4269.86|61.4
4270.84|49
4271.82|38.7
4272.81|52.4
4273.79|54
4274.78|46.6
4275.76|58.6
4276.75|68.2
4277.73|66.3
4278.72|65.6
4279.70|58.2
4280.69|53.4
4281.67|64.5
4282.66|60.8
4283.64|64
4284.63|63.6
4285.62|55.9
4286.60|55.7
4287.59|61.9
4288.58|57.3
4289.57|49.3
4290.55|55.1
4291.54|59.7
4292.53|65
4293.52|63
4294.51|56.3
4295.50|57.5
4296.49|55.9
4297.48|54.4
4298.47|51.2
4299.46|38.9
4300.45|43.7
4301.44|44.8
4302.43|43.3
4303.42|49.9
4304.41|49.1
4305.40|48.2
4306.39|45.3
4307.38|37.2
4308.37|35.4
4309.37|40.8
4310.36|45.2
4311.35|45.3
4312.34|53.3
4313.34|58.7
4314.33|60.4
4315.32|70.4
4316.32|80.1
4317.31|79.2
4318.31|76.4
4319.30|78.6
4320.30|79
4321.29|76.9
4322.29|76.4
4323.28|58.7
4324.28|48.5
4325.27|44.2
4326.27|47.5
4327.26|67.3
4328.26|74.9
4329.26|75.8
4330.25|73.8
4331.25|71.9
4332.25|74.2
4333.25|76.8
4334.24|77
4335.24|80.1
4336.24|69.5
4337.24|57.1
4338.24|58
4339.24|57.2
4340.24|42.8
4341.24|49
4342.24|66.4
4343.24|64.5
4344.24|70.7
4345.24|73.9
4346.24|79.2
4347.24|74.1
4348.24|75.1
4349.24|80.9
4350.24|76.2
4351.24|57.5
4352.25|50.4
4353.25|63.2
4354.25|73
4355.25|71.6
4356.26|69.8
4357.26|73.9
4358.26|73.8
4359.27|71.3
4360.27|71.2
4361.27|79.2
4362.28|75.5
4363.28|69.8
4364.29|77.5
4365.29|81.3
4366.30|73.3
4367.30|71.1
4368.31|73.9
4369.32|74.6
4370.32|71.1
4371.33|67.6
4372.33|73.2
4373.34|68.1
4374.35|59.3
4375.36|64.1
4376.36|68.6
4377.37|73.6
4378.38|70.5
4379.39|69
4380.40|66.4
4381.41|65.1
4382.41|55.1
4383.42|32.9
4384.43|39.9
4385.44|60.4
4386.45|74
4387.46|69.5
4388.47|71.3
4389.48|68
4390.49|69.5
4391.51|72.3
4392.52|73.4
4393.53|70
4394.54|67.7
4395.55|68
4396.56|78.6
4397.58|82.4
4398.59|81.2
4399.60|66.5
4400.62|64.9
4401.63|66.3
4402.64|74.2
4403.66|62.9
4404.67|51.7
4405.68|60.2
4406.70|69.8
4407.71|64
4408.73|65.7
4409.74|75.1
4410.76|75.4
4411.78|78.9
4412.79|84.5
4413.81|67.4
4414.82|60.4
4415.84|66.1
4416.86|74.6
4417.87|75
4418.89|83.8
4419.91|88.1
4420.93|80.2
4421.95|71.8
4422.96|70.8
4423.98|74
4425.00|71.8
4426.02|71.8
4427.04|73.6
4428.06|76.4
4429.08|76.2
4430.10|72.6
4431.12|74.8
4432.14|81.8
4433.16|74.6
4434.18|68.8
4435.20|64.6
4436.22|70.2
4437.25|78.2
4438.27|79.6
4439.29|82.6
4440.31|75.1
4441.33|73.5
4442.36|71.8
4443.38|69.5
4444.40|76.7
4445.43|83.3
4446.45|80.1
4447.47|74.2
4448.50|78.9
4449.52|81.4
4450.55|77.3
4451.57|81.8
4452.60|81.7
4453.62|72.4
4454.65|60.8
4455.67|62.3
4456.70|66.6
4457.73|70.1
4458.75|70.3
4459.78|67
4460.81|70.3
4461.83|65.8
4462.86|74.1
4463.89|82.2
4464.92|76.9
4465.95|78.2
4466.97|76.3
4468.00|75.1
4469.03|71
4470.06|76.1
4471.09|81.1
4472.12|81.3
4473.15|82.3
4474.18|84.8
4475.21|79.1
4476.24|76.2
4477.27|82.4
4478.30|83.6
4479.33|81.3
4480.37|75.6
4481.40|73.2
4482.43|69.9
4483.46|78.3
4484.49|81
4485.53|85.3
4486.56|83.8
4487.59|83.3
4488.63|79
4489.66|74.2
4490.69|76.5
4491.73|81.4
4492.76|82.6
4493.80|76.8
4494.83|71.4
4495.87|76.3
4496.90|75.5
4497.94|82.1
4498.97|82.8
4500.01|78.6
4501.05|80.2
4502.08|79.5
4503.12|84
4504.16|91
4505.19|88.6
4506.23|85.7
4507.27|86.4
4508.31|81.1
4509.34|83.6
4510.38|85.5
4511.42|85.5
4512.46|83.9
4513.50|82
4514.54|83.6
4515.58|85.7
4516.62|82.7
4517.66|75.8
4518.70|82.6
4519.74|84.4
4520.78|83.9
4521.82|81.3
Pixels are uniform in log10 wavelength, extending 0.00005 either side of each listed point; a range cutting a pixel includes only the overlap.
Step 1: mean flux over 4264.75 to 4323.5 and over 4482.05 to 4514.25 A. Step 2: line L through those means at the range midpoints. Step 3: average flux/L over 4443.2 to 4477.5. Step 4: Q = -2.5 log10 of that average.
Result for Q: 0.02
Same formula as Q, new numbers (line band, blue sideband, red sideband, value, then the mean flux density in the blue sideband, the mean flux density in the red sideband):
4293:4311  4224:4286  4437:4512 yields 0.33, 61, 78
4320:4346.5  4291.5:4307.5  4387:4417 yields -0.16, 50.8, 69.9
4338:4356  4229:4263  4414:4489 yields 0.06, 63.6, 75.6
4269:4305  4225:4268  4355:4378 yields 0.18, 62.3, 71.9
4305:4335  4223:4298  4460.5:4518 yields 0.05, 60.5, 79.9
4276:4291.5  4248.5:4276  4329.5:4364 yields 0.05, 60.5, 69.2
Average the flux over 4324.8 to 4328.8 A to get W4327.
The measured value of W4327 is 58.7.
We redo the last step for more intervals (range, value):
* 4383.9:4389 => 62.9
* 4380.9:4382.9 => 60.4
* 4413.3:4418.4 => 68.8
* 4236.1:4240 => 61.7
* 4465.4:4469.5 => 75.3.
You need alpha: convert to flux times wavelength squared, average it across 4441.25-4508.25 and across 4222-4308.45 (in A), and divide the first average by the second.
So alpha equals 1.5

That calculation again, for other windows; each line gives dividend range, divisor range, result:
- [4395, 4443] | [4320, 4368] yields 1.09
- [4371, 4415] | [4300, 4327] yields 1.24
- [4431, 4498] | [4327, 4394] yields 1.17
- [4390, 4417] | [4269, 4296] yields 1.28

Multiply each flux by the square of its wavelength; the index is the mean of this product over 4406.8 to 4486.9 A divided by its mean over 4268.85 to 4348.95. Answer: 1.34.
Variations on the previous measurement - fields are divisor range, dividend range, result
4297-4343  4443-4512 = 1.41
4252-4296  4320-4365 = 1.16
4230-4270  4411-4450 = 1.27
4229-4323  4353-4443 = 1.25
